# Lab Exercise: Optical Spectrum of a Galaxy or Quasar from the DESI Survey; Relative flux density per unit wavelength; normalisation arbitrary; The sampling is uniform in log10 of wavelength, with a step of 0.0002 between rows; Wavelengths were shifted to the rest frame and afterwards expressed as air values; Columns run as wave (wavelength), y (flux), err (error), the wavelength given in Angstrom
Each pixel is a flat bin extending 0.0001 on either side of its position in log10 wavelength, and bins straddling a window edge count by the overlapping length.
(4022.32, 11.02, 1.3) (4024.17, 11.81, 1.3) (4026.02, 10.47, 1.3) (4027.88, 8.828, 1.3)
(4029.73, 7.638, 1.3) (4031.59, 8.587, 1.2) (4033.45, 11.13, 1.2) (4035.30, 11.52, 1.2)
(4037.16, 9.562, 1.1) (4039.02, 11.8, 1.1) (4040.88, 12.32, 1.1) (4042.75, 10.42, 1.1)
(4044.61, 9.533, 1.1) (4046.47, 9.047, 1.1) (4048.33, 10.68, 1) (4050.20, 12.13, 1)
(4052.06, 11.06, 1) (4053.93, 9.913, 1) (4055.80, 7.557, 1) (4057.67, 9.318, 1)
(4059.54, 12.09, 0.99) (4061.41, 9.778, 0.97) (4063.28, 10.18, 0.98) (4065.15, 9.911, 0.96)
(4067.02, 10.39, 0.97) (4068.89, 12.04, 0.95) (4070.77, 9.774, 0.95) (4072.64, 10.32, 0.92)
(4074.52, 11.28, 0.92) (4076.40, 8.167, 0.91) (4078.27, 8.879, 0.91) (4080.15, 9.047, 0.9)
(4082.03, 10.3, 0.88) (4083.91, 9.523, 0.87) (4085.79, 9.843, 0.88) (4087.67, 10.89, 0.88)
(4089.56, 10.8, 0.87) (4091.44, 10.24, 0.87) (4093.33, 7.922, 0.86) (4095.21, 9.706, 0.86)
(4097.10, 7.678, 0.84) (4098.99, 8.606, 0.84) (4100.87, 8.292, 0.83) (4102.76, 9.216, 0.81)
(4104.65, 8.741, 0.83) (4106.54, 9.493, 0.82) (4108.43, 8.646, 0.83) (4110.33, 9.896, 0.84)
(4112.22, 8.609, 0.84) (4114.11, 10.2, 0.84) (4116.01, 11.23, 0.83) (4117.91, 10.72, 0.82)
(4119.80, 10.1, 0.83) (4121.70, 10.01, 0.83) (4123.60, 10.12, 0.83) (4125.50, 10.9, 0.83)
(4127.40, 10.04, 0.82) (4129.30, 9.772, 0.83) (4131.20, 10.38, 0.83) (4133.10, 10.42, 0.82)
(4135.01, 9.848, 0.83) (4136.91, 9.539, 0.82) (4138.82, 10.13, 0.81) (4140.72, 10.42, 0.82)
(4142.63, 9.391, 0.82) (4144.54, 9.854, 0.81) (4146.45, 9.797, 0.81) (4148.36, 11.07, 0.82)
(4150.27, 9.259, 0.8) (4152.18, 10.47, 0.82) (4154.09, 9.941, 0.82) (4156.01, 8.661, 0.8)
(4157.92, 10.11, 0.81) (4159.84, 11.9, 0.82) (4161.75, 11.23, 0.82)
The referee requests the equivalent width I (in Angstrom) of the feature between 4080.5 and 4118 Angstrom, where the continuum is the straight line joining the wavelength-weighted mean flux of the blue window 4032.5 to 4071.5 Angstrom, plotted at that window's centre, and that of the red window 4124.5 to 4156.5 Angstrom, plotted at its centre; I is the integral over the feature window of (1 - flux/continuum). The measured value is 2.71 Angstrom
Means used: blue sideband 10.5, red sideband 10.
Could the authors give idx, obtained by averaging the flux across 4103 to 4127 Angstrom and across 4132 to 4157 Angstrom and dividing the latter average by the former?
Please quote 1.00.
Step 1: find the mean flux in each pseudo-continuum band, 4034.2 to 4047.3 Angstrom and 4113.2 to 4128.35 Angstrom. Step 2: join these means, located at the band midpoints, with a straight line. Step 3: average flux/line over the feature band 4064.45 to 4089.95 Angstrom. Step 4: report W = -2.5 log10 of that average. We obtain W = 0.05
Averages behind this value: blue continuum 10.6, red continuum 10.4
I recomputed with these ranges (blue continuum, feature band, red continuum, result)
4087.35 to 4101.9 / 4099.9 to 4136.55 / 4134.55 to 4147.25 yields -1.1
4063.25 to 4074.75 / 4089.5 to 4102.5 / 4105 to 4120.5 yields 1.5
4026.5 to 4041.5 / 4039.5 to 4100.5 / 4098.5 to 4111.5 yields -2.6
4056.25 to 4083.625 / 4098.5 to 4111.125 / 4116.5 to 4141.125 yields 1.4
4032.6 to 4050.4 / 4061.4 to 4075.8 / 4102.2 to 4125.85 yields -0.1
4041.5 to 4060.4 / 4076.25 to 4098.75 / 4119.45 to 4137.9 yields 1.6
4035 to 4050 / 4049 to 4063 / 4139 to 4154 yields 0.4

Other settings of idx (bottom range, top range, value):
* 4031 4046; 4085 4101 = 0.88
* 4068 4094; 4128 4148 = 1.00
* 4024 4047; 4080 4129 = 0.95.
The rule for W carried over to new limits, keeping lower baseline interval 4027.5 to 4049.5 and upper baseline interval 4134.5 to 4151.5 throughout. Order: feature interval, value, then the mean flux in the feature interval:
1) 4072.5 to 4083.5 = 0.05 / 9.61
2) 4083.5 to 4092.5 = -0.02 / 10.3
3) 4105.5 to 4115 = 0.07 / 9.36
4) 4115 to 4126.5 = -0.06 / 10.5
